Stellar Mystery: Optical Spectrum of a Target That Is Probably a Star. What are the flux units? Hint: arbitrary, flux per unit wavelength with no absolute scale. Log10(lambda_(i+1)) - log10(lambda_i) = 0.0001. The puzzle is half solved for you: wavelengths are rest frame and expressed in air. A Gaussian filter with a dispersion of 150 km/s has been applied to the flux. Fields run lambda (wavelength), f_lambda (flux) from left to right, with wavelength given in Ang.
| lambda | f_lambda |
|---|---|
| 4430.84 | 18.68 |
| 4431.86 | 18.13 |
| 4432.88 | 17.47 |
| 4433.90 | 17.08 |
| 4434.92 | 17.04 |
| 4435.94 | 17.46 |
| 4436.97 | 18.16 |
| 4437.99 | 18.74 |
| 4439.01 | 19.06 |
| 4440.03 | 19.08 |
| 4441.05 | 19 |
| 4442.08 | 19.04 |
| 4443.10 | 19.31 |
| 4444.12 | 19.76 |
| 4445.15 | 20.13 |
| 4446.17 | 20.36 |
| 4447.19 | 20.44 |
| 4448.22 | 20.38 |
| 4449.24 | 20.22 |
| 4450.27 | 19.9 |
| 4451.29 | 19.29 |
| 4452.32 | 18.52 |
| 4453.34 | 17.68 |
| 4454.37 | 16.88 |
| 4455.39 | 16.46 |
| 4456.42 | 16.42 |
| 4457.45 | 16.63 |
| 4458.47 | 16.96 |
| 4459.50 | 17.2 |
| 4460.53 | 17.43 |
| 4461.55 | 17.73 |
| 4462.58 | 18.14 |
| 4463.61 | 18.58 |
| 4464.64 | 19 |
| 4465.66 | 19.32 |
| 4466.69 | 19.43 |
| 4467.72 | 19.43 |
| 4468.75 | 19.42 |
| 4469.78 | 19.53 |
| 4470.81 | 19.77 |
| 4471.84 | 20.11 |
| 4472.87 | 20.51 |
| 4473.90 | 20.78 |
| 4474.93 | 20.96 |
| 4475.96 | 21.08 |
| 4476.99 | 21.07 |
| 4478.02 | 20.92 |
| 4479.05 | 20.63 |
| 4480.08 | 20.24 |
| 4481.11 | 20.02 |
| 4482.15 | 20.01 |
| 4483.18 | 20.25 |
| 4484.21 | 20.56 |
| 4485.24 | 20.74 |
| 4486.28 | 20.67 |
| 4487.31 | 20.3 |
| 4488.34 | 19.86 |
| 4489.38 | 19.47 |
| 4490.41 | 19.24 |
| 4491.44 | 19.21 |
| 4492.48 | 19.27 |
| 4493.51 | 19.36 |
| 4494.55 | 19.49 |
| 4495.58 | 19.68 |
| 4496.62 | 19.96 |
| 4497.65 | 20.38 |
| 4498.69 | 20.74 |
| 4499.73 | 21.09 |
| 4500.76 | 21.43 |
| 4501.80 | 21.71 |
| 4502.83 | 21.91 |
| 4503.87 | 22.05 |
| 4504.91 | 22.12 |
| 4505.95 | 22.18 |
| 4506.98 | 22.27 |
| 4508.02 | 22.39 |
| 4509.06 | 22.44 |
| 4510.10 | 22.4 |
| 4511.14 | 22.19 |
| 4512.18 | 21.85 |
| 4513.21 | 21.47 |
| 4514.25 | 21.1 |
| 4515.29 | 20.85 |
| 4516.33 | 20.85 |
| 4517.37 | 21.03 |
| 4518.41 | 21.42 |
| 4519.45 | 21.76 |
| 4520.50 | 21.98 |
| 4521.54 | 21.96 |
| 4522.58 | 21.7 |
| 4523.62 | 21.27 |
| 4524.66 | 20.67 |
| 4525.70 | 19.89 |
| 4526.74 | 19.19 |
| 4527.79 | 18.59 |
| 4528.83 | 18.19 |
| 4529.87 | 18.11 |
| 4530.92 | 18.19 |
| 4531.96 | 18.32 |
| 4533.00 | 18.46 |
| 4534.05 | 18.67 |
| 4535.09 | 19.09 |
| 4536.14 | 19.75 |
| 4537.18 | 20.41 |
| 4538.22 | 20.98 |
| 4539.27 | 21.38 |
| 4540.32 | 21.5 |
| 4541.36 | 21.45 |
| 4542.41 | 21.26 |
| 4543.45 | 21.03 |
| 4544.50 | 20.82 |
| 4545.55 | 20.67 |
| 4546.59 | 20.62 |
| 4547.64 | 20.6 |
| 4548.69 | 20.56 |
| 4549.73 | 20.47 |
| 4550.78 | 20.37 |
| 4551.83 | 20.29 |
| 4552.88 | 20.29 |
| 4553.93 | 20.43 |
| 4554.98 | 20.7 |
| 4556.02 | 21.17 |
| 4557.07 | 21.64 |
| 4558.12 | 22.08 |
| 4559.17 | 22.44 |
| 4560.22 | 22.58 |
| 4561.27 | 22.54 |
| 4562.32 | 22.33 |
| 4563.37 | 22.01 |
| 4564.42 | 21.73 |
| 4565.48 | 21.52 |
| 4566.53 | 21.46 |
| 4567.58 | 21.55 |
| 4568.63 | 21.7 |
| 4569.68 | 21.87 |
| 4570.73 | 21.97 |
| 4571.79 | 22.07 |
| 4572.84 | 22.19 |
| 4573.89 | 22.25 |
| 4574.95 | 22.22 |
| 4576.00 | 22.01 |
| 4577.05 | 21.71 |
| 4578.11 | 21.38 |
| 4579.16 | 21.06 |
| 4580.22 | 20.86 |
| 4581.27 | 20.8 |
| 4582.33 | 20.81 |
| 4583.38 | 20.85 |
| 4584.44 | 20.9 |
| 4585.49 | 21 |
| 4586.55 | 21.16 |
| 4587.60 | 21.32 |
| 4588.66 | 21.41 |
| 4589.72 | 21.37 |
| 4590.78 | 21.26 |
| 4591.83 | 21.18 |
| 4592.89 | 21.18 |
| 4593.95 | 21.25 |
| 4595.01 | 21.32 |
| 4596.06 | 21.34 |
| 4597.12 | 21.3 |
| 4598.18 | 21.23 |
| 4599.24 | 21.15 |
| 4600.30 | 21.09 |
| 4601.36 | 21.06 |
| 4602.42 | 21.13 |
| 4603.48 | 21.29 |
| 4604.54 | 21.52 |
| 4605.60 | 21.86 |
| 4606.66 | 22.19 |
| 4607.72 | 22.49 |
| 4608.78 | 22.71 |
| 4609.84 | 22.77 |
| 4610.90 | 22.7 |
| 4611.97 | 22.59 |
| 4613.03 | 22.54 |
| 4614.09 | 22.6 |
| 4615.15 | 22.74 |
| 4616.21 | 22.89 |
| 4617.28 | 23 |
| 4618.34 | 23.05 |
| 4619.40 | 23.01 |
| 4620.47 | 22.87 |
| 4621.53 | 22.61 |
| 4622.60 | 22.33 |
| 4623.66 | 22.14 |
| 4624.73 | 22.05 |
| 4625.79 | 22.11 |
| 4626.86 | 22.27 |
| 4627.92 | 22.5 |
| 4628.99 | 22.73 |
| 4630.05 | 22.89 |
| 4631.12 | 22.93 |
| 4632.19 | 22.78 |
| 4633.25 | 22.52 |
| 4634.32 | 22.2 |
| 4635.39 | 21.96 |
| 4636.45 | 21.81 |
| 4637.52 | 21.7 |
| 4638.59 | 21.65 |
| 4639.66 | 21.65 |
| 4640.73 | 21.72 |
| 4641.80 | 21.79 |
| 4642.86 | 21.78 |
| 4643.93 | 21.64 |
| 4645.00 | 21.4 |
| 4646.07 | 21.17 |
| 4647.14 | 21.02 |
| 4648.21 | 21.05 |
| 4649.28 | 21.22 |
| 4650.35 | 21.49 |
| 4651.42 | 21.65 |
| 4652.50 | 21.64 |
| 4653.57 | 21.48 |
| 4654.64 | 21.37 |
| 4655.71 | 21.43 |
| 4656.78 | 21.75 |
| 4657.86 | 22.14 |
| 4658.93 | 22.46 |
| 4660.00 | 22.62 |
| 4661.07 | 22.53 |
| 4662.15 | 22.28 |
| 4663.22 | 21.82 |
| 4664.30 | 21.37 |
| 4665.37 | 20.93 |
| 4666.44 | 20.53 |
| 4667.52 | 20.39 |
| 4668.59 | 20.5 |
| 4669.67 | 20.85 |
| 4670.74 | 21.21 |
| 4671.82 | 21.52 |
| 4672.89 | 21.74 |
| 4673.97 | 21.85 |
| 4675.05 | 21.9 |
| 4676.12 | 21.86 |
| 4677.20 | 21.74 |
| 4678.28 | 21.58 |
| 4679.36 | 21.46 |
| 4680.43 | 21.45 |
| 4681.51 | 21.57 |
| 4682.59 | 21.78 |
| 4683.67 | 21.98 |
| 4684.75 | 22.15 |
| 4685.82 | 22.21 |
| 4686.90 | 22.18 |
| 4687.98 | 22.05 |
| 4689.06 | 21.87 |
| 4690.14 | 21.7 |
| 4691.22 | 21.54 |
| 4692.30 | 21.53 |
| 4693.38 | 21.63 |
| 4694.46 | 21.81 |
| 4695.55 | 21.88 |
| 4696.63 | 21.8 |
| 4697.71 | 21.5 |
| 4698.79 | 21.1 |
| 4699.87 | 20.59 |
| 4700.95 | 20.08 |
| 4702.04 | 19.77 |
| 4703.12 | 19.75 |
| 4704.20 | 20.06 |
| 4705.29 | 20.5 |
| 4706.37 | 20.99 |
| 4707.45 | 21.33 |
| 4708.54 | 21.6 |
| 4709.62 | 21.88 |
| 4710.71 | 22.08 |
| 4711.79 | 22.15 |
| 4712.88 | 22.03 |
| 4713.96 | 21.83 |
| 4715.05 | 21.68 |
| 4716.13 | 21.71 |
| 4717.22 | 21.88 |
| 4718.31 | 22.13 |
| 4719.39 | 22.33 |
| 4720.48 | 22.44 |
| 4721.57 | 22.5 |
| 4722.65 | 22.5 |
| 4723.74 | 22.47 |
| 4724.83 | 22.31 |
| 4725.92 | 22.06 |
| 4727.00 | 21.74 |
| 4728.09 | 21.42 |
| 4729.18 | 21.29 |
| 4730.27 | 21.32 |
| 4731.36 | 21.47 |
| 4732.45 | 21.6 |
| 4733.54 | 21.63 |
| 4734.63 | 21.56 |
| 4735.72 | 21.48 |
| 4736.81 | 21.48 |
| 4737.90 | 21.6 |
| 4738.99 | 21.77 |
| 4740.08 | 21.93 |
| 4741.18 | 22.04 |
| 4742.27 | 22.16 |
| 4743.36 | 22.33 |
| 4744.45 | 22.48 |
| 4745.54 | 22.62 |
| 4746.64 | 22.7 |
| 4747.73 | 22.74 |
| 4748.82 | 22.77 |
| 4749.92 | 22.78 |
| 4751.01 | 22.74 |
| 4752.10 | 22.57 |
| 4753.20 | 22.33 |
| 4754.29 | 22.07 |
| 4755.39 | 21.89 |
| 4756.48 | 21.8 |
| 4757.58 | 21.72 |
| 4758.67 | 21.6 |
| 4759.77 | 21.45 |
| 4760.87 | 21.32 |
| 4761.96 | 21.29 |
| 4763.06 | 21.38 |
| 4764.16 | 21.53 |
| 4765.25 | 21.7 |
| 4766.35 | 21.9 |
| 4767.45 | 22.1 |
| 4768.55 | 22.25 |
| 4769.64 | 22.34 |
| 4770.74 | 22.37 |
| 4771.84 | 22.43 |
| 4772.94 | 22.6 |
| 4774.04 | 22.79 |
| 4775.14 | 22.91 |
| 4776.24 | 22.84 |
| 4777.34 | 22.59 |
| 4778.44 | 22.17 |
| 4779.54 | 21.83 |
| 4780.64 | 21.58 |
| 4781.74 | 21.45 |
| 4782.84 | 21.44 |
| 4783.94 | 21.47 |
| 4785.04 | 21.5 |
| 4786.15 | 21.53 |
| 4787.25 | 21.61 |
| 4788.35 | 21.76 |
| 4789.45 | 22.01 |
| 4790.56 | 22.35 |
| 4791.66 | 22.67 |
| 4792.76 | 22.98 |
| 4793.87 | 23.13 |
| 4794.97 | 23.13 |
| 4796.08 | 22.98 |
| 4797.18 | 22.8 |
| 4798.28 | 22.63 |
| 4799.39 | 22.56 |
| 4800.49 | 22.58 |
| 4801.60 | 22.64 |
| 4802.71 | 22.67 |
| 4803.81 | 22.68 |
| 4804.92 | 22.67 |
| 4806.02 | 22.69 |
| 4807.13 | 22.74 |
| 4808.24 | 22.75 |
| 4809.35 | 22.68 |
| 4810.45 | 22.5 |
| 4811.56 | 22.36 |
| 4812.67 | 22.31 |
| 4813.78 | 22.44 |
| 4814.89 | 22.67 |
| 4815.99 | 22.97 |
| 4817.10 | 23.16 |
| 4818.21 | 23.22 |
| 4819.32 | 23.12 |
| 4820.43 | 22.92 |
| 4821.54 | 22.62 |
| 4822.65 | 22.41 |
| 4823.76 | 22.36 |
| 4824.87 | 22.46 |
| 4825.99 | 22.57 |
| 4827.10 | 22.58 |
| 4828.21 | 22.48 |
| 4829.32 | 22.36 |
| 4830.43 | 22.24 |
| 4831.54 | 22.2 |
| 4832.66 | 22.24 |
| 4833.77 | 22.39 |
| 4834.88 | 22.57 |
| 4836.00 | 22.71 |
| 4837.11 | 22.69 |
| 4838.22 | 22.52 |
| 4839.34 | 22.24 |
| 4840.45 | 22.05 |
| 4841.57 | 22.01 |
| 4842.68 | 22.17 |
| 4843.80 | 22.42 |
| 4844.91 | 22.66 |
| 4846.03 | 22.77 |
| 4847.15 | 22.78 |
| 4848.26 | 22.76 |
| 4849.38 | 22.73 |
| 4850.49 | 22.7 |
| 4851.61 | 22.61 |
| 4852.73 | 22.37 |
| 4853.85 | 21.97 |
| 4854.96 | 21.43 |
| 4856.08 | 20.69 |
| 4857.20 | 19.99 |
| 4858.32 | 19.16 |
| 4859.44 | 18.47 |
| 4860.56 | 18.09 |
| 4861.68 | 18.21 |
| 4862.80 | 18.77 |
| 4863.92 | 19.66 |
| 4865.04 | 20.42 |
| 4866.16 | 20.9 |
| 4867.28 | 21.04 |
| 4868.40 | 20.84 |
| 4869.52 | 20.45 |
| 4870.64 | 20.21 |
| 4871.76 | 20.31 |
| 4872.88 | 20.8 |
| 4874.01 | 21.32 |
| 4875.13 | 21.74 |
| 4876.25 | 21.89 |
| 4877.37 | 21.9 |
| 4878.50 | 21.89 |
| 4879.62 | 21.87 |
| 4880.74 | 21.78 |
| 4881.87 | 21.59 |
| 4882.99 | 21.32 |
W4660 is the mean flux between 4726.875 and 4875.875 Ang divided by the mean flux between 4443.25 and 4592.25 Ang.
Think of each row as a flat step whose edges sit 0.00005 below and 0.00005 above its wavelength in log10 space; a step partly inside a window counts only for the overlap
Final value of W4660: 1.1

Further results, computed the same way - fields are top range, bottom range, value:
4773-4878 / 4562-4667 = 1.01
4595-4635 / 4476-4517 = 1.07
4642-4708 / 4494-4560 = 1.03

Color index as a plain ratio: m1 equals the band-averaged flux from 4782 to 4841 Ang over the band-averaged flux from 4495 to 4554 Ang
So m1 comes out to 1.08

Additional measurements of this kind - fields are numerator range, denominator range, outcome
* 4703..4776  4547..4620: 1.01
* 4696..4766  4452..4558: 1.08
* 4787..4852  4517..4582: 1.08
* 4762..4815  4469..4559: 1.08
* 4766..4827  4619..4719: 1.04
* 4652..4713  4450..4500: 1.11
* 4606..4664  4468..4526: 1.06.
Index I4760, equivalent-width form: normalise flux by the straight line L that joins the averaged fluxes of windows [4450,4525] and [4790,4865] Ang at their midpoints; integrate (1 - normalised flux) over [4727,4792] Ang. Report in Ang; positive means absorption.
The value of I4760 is -0.7 Ang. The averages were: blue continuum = 20.2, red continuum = 22.1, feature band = 22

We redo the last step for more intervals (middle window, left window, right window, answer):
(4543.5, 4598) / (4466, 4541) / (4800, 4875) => -1.49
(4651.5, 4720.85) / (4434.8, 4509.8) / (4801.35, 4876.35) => -1.94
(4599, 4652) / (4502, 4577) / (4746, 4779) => -1.39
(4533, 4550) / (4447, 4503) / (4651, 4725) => -0.27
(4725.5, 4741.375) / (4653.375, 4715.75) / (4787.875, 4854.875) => 0.20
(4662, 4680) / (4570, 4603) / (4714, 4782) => 0.29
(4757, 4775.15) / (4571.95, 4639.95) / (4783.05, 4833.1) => 0.35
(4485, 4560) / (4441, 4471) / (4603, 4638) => -1.70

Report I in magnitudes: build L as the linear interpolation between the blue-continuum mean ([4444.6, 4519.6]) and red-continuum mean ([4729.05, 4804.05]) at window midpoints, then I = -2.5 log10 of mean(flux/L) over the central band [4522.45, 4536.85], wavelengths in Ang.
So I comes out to 0.06 mag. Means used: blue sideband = 20.1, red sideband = 22.1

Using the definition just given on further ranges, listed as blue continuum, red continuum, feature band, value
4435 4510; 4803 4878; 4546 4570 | -0.06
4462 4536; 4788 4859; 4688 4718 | 0.02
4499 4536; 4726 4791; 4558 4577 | -0.05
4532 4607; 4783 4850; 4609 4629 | -0.06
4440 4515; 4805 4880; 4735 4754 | -0.05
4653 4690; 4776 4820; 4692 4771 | 0.01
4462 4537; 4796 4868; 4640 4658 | -0.02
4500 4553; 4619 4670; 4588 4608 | 0.00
